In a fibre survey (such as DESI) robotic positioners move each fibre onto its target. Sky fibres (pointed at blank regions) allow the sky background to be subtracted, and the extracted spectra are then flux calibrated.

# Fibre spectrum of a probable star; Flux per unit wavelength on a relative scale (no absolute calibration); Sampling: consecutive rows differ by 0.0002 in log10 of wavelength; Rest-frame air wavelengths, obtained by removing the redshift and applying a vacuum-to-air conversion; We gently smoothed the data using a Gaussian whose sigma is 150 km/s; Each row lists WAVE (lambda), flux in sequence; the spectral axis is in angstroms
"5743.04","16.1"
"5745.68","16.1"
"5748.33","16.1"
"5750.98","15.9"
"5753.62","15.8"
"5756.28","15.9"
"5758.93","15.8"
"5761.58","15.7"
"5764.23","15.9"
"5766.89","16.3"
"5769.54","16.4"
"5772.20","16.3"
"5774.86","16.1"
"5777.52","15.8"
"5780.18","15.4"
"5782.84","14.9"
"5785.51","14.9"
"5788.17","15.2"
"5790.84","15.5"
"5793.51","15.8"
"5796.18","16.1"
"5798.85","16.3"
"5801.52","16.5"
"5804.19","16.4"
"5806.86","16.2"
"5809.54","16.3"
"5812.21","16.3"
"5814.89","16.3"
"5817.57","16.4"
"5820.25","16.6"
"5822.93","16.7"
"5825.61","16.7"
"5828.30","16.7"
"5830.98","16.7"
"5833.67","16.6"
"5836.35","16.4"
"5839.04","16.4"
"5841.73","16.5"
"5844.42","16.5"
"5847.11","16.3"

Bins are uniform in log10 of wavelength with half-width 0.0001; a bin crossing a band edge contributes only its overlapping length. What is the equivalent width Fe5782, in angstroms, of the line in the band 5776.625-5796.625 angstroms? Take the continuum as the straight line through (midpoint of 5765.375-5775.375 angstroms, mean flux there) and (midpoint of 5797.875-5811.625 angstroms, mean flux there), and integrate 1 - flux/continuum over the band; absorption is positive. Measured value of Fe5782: 1.1 angstroms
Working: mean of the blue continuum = 16.3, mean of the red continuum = 16.3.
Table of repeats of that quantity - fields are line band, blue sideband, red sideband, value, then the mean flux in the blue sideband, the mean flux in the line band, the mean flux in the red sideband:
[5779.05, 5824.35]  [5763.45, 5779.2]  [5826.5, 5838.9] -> 1.0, 16.1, 16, 16.6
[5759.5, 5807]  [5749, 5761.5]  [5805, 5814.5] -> 0.6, 15.8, 15.9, 16.3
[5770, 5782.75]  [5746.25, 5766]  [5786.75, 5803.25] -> 0.0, 15.9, 15.8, 15.9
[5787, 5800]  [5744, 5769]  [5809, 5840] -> 0.4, 16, 15.8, 16.5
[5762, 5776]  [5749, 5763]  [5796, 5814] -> -0.2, 15.8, 16.2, 16.3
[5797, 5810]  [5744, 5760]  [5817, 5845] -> 0.0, 15.9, 16.3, 16.6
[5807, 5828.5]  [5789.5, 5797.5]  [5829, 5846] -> -0.4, 15.8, 16.5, 16.5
